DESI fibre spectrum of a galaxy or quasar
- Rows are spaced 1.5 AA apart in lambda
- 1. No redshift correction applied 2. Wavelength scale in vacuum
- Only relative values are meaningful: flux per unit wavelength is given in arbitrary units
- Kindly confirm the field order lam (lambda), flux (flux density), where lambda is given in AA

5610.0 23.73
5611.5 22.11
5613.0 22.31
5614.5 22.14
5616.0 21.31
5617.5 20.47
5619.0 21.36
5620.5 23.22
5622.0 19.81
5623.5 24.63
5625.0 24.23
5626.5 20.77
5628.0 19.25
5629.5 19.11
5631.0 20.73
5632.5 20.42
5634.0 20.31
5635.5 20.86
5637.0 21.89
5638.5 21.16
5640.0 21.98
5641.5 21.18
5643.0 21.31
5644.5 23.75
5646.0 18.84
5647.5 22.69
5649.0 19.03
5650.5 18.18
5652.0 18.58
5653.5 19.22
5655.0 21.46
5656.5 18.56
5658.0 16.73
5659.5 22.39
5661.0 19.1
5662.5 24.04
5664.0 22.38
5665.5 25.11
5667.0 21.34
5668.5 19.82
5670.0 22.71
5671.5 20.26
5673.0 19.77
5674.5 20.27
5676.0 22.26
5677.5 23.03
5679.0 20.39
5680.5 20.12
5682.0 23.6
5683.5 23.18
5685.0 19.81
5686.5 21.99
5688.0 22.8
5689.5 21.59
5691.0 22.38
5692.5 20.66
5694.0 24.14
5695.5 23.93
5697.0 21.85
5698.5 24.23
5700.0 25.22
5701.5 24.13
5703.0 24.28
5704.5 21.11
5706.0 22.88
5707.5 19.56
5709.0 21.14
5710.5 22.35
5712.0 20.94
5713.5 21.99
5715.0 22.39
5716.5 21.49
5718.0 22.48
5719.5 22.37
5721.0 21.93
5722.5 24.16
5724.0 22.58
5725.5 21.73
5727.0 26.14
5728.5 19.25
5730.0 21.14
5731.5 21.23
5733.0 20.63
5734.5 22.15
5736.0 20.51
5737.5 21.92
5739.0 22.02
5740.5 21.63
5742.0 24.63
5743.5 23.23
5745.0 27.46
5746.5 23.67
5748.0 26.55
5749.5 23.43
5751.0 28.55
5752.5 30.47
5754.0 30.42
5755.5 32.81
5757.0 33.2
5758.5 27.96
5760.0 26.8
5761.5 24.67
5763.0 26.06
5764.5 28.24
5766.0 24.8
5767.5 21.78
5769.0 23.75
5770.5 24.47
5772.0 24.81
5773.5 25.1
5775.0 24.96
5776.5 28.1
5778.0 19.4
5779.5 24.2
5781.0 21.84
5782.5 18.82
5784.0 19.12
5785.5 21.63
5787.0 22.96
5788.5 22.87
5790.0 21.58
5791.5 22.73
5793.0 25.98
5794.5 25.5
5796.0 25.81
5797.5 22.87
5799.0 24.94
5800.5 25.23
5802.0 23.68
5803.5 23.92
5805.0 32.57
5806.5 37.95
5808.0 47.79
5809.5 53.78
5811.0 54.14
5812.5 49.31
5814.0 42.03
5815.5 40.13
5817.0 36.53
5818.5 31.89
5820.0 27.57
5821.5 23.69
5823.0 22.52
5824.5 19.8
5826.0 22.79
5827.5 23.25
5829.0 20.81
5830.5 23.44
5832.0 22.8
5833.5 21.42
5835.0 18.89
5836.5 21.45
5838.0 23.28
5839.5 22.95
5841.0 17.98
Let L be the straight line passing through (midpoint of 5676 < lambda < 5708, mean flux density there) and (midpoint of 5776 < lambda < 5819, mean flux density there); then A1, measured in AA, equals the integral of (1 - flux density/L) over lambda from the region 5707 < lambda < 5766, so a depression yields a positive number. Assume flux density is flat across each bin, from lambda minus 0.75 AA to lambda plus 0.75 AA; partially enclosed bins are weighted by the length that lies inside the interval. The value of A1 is 3.51 AA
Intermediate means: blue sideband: 22.4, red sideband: 29.9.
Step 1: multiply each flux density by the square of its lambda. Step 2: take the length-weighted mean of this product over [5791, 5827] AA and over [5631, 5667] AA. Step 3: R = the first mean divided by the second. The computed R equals 1.61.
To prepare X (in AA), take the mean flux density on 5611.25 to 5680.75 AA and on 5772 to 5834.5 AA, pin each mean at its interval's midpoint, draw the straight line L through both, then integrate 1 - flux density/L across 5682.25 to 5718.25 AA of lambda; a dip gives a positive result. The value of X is 1.6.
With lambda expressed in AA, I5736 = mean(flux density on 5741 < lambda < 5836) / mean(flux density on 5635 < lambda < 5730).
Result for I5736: 1.3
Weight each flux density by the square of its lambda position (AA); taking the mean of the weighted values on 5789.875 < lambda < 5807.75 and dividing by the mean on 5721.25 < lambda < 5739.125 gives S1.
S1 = 1.3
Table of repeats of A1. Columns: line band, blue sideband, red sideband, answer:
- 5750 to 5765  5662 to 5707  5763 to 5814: -1.5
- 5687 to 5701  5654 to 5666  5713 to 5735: -0.9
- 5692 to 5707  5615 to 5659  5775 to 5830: 0.3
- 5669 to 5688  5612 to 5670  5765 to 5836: 0.9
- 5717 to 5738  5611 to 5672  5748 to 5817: 3.0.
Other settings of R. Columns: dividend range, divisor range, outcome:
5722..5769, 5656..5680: 1.21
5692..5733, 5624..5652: 1.10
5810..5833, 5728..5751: 1.39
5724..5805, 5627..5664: 1.24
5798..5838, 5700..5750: 1.39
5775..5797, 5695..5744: 1.05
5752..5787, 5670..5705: 1.17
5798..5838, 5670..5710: 1.43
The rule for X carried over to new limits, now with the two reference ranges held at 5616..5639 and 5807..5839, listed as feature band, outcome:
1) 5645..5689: 4.2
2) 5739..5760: 0.2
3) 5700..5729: 3.6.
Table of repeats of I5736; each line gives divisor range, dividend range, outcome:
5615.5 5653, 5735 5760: 1.25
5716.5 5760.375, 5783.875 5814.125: 1.26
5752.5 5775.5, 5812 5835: 1.04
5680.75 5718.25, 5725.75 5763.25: 1.12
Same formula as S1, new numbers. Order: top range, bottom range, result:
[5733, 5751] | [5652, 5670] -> 1.16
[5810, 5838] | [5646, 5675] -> 1.50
